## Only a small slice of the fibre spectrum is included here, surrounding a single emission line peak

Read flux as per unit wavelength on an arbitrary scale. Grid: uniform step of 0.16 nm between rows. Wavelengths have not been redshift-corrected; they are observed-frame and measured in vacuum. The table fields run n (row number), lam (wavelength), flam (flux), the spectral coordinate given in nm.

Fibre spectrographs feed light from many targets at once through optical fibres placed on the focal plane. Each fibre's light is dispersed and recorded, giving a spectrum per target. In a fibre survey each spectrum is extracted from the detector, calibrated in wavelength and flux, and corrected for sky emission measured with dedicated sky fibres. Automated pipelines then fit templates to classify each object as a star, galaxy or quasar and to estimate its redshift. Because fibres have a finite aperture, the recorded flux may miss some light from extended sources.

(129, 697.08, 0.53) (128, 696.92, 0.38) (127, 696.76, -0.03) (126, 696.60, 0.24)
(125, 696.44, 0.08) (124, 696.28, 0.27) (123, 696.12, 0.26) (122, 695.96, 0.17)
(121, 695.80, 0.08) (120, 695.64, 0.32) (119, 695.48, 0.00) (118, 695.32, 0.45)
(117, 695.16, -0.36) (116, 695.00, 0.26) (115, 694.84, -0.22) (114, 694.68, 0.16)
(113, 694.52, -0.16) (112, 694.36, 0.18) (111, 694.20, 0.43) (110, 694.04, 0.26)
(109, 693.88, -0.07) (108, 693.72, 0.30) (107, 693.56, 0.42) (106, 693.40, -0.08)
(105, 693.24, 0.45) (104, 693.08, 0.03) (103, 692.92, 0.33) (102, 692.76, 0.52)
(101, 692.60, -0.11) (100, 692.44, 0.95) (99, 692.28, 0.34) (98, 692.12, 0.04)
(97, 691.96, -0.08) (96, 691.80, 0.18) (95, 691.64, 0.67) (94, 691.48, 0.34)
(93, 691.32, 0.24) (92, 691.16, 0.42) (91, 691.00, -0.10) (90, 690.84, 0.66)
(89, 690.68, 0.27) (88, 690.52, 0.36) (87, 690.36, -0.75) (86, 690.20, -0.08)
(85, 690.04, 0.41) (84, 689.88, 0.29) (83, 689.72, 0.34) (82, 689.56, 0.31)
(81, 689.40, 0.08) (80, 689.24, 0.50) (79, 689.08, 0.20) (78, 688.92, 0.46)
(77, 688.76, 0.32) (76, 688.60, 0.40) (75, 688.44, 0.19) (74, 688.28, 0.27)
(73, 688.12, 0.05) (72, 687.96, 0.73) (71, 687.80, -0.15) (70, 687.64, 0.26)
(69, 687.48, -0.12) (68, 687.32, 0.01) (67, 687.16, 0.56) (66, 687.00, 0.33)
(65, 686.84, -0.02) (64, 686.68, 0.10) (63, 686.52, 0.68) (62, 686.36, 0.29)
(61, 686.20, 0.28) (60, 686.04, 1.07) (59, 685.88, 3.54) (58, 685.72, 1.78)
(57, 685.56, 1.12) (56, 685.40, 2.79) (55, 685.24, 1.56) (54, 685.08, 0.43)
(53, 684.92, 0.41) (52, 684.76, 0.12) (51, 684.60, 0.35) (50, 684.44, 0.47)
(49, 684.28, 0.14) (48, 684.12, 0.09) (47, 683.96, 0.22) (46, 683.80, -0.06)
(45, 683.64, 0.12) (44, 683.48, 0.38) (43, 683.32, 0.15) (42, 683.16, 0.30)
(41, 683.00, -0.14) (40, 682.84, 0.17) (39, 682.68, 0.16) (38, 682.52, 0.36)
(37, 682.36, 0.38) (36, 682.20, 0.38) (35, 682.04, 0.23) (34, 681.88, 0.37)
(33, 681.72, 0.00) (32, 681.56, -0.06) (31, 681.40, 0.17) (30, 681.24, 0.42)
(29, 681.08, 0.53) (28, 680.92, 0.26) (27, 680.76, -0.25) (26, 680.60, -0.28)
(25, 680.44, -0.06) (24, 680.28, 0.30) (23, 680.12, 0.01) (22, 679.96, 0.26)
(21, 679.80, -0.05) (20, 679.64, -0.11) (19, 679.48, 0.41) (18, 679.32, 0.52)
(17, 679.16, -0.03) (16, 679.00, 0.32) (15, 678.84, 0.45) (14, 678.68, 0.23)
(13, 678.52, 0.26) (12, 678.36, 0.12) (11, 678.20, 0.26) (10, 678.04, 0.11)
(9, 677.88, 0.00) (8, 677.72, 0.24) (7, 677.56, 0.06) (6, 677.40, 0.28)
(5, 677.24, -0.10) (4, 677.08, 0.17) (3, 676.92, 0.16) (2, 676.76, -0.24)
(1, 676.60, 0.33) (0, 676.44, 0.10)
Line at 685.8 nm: [O II]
